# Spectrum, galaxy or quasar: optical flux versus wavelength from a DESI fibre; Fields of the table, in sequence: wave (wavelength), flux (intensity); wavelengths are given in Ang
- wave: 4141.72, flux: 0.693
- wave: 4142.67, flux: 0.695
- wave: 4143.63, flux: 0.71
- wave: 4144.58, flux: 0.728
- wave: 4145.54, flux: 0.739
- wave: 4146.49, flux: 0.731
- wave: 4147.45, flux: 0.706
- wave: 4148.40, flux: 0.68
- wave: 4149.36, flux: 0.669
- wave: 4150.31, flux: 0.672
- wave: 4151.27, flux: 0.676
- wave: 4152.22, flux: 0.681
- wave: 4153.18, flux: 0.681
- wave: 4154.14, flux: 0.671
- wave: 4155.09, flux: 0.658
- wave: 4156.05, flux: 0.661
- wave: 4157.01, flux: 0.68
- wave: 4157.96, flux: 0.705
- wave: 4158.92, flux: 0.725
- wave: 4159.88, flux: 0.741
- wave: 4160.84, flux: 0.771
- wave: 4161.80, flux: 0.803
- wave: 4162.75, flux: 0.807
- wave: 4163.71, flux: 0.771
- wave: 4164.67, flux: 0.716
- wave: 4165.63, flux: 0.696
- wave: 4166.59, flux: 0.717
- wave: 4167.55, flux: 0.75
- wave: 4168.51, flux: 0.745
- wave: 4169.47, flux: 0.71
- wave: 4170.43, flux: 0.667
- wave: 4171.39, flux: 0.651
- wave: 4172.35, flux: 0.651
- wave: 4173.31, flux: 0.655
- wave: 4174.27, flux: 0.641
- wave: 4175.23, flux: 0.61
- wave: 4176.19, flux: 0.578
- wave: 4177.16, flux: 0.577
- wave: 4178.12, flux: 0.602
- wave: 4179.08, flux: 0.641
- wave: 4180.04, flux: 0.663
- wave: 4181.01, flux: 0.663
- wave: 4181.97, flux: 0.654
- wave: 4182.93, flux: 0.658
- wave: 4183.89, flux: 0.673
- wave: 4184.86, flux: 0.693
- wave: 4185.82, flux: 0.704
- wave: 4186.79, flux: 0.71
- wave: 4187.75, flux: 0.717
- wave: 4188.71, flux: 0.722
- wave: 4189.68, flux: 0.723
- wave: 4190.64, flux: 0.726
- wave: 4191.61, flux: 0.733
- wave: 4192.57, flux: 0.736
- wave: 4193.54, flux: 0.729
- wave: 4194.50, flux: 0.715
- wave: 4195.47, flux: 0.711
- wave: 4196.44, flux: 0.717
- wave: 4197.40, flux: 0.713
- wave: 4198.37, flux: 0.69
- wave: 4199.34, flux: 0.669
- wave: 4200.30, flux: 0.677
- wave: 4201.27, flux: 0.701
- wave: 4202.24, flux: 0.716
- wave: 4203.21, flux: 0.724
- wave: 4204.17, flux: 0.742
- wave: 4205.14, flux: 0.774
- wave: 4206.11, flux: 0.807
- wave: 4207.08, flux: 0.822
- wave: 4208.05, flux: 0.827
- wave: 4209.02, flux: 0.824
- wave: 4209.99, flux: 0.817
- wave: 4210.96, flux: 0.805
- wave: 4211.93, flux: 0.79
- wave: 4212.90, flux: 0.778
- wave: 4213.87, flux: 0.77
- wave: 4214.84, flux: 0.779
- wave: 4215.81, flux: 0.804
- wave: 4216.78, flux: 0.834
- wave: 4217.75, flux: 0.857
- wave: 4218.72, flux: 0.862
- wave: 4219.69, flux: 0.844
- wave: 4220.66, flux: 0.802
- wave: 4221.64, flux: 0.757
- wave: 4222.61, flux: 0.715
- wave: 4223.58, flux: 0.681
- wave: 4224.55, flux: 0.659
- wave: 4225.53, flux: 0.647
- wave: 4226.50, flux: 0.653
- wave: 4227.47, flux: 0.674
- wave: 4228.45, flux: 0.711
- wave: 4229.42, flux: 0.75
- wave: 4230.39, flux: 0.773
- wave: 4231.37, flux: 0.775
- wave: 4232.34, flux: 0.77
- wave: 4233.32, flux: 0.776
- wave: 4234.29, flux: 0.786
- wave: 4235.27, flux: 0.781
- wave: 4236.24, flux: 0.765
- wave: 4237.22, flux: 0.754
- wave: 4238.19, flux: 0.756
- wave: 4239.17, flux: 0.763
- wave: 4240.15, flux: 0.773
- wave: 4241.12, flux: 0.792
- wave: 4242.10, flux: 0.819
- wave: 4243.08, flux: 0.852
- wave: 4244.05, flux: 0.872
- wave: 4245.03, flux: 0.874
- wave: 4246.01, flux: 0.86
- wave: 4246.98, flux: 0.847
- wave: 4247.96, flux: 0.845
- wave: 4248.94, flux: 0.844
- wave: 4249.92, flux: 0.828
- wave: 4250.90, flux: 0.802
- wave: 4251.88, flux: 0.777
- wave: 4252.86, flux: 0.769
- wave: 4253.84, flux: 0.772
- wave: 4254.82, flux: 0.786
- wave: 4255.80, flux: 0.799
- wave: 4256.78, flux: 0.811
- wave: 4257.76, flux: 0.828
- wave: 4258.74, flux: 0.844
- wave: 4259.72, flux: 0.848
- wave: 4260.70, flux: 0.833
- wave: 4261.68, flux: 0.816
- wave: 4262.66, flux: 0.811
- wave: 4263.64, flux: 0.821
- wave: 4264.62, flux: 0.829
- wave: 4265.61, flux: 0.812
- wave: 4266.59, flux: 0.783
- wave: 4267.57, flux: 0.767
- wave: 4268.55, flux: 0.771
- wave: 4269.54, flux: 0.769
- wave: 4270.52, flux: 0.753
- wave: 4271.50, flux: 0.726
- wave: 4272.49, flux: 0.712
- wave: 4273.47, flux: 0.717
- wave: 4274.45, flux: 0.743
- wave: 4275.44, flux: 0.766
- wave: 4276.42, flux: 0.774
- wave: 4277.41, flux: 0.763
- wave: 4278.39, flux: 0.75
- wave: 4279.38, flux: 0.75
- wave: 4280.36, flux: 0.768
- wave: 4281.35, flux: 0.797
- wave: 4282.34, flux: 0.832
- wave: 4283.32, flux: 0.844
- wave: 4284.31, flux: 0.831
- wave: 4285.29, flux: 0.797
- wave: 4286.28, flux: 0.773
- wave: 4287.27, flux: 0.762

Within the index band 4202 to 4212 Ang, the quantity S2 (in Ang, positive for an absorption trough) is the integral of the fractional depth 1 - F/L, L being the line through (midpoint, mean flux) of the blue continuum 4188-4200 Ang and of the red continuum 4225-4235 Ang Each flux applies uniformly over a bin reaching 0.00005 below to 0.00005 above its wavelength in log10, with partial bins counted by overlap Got -0.92 Ang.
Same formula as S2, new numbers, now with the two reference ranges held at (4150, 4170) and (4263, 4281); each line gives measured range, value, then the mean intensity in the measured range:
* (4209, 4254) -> -2.1 Ang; 0.783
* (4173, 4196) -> 1.6 Ang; 0.677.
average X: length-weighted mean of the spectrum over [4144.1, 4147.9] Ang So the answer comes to 0.726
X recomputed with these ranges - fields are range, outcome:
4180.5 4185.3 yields 0.667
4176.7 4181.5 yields 0.63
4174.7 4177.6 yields 0.588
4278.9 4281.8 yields 0.772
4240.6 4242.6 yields 0.805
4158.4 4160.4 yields 0.731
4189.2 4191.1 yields 0.726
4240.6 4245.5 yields 0.842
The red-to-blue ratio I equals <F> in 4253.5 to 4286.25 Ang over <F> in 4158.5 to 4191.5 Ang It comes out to 1.1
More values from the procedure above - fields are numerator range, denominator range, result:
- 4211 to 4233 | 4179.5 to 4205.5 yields 1.08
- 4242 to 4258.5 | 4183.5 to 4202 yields 1.16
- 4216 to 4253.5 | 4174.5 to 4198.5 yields 1.15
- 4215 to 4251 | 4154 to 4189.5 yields 1.14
